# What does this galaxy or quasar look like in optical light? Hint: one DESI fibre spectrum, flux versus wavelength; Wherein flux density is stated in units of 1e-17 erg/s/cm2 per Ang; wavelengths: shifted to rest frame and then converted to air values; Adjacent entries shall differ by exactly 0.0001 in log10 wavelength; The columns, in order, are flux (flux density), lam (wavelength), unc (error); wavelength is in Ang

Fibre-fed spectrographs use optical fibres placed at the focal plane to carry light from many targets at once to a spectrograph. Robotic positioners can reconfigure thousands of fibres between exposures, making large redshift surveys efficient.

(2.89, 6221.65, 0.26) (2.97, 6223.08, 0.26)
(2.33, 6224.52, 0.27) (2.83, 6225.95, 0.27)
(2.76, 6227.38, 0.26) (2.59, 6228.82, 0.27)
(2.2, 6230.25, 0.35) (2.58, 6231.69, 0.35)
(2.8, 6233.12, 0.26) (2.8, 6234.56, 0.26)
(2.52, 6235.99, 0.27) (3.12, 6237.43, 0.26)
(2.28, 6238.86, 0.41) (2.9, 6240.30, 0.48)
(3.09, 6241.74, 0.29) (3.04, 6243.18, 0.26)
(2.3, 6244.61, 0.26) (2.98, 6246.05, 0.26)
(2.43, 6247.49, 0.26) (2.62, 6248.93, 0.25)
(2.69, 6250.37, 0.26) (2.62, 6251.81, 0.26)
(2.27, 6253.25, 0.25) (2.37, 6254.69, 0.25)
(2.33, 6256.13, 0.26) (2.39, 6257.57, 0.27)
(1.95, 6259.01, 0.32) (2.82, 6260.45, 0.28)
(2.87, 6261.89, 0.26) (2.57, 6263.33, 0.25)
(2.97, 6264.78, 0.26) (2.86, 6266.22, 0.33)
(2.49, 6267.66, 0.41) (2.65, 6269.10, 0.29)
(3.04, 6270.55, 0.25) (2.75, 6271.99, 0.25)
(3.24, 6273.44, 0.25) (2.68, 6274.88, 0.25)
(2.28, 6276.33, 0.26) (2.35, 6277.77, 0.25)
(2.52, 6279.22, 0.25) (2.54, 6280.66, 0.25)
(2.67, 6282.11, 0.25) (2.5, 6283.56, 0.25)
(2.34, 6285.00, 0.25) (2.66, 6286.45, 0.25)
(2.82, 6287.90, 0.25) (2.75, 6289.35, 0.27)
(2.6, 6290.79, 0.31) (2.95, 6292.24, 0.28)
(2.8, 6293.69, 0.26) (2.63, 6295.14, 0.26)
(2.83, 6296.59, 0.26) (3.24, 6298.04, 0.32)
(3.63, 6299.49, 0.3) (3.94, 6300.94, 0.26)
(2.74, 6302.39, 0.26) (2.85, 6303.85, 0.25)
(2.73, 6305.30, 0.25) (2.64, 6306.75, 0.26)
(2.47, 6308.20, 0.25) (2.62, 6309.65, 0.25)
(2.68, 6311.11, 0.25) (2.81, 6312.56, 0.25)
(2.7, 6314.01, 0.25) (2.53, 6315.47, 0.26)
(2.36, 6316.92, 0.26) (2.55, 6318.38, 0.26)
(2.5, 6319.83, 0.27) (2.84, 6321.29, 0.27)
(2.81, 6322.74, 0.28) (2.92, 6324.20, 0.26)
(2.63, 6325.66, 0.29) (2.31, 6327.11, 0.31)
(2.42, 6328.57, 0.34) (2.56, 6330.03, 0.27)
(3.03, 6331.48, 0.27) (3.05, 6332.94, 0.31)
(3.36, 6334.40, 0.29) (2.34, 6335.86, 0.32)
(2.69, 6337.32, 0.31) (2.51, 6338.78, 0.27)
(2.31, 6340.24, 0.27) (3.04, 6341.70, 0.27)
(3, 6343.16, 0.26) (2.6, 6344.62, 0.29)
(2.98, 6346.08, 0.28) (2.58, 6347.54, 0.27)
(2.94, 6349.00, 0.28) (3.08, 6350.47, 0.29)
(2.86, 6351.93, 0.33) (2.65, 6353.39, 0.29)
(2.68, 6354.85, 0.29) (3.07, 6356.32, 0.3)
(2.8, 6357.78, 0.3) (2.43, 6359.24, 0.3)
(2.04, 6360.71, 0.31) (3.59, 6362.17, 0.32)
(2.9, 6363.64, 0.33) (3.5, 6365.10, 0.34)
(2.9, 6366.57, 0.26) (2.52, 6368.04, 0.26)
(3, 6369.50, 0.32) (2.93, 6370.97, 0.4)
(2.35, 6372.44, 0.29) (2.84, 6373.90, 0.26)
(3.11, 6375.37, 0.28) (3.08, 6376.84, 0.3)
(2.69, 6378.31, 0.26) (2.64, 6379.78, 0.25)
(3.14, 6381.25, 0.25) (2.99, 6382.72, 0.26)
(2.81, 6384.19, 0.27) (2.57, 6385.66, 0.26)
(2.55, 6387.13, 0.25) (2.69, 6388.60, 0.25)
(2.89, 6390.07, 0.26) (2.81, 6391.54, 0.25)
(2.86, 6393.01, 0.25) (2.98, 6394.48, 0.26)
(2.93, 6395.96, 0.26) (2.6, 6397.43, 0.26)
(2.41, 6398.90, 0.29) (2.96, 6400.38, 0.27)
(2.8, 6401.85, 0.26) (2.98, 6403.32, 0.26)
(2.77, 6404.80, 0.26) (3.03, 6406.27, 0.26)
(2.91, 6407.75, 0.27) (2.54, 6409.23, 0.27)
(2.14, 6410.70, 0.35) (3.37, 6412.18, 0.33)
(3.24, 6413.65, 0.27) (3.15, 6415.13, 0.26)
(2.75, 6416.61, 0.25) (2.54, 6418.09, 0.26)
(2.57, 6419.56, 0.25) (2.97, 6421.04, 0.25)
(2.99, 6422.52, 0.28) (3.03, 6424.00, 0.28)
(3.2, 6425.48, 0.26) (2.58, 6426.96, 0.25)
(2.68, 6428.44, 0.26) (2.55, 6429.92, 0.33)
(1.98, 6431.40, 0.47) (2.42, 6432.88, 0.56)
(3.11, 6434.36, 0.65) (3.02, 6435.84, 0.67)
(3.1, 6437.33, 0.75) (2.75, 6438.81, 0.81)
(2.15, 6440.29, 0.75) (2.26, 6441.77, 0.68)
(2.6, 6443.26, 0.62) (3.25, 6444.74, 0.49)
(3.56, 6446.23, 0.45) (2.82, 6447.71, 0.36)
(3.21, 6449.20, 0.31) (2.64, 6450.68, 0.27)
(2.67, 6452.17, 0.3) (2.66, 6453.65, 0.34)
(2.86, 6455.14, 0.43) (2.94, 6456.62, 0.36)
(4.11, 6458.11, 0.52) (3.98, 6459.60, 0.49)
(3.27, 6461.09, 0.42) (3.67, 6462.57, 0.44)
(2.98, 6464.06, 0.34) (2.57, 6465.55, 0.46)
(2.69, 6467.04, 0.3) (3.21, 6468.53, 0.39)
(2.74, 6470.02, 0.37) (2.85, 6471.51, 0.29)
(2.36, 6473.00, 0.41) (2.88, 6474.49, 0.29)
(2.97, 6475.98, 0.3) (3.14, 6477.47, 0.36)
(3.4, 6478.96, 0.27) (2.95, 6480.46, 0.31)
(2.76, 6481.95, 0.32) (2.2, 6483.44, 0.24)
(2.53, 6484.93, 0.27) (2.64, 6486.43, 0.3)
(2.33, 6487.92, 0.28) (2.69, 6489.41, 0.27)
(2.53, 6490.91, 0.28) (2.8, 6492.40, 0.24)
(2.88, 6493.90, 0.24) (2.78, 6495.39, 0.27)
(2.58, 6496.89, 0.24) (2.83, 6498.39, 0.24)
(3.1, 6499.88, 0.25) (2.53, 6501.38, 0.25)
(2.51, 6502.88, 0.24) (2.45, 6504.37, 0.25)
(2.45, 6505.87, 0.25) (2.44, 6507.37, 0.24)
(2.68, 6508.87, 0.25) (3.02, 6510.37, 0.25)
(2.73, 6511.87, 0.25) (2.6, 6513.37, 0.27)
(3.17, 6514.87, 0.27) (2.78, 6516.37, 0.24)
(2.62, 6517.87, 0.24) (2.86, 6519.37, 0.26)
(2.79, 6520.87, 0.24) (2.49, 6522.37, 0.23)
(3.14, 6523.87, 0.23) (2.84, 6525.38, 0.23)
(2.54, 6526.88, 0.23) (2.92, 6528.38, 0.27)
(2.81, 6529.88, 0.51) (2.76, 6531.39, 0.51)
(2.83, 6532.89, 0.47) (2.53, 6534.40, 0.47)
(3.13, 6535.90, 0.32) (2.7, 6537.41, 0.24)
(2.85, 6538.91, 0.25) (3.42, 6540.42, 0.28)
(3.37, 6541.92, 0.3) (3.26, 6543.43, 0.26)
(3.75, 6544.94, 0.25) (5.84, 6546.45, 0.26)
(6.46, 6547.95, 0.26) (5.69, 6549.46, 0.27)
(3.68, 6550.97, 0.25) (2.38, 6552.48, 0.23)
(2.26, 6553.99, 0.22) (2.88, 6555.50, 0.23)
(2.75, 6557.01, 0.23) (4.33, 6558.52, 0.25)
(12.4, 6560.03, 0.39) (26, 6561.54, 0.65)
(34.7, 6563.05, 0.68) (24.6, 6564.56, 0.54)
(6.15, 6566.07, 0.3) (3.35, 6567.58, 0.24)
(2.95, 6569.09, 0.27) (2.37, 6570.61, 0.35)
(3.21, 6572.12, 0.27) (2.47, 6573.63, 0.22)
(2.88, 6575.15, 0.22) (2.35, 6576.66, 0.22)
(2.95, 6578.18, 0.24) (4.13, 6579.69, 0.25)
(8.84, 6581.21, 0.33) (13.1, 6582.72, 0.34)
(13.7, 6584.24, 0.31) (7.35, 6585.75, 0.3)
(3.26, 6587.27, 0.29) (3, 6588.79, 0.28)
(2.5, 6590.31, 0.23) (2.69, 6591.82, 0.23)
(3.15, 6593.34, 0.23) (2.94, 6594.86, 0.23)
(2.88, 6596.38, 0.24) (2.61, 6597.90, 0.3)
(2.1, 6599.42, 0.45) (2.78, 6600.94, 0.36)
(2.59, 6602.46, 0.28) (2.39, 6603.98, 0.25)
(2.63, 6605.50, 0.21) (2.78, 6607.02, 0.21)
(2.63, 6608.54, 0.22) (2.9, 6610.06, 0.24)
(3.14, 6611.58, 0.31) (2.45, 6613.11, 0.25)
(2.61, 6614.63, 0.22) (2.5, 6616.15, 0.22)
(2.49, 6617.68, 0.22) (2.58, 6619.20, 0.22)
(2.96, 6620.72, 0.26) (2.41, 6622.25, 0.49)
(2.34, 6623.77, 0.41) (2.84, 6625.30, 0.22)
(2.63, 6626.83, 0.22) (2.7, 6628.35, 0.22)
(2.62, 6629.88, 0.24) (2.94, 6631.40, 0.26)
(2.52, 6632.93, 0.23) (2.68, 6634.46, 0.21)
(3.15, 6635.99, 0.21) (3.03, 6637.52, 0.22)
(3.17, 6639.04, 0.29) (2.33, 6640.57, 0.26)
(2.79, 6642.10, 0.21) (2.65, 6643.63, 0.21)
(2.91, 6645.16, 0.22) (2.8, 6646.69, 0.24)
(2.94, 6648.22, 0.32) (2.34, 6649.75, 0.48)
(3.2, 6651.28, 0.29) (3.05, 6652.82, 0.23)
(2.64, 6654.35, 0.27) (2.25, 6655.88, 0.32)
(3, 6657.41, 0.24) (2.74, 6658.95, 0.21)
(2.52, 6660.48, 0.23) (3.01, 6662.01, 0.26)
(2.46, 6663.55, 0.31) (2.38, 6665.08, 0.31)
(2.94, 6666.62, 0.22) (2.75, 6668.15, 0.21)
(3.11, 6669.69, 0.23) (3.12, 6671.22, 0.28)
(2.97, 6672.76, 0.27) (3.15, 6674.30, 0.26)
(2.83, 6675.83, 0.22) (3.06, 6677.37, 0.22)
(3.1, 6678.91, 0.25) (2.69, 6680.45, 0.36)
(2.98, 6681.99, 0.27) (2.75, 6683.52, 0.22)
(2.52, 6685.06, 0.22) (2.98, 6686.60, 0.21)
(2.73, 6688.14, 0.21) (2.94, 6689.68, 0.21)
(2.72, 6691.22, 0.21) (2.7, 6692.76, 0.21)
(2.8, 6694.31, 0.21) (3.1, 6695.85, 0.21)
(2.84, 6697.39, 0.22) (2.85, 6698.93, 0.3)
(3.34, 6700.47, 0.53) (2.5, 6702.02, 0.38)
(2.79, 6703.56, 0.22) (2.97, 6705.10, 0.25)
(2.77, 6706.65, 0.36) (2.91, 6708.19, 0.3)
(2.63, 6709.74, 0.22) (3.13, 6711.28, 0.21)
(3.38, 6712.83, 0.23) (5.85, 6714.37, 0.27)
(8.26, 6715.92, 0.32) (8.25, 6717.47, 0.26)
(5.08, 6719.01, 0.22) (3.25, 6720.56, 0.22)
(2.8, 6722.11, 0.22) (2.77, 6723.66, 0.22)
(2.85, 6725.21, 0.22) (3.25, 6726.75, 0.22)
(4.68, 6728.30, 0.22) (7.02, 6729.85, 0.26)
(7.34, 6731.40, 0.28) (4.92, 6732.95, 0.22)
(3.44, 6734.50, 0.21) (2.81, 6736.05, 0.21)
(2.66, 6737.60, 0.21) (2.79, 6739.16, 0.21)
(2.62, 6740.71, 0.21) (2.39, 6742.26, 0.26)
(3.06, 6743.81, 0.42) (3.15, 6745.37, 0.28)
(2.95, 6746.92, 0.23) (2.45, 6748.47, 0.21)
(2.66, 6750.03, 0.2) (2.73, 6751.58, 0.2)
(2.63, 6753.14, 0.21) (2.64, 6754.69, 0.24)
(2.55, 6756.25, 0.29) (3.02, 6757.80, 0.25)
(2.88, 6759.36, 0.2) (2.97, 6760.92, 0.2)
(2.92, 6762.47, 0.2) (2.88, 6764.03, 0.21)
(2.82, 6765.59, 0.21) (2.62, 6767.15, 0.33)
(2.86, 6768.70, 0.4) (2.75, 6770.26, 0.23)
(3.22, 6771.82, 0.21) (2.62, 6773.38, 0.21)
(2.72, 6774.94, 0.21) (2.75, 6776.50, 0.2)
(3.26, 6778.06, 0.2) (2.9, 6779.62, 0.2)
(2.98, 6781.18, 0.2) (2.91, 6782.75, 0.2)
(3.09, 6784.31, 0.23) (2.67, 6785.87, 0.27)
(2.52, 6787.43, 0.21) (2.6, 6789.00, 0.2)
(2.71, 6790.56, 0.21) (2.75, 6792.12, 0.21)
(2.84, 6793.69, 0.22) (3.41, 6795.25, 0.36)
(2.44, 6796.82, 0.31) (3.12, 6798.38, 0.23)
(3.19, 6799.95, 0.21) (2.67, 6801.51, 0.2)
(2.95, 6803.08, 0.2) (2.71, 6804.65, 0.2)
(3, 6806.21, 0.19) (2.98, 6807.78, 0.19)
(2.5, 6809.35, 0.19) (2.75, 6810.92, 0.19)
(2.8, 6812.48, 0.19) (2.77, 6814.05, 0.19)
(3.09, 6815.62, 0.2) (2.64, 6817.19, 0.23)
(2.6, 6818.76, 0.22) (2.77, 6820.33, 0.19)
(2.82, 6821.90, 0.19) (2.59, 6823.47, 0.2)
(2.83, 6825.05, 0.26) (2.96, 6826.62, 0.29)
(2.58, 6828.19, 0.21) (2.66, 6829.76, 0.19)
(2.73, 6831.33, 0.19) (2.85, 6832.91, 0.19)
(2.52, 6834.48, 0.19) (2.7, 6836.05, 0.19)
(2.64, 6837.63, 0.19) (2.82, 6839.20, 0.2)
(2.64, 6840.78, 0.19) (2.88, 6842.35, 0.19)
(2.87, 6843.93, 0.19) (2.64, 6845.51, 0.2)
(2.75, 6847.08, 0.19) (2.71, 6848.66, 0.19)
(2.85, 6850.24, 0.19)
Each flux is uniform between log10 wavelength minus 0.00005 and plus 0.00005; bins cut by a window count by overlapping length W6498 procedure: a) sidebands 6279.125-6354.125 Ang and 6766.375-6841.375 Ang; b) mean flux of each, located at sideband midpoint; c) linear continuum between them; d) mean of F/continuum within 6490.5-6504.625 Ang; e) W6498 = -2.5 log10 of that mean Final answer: 0.02 mag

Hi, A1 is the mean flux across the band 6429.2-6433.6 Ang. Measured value 2.32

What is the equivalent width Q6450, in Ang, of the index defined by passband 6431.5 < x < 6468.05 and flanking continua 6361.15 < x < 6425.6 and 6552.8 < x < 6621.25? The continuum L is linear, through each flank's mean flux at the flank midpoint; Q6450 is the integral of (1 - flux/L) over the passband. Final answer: 6.8 Ang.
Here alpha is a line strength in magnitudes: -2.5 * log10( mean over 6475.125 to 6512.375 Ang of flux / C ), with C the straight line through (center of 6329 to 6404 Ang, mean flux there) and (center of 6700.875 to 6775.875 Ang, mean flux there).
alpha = 0.12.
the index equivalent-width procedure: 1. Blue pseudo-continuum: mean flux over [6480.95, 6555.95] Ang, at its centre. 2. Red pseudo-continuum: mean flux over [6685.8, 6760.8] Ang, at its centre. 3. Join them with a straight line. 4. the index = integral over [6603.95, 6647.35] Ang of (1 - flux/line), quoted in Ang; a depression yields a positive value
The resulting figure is 6.9 Ang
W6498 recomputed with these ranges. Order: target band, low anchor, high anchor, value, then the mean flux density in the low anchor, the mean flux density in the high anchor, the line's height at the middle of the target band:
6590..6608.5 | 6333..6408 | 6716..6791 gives 0.16 mag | 2.82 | 3.31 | 3.11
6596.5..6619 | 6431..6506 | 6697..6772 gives 0.20 mag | 2.84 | 3.45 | 3.16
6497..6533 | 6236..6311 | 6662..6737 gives 0.15 mag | 2.71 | 3.48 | 3.15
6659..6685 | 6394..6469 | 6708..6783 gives 0.17 mag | 2.88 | 3.45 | 3.32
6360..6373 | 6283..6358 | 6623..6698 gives -0.04 mag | 2.77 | 2.8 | 2.77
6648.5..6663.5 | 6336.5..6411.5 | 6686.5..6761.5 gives 0.21 mag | 2.8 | 3.45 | 3.32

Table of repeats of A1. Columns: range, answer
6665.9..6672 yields 2.98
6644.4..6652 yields 2.84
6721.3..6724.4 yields 2.79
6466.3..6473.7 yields 2.77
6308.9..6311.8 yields 2.64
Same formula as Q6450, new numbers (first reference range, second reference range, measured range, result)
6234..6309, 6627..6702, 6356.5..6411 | -1.3 Ang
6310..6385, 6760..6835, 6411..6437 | -0.4 Ang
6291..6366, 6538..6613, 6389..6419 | 6.6 Ang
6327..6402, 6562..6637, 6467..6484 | 3.8 Ang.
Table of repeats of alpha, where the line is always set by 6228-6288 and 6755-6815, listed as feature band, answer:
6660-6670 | 0.03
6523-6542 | -0.06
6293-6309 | -0.12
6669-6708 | -0.03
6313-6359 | -0.03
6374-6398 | -0.06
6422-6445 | -0.01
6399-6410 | -0.05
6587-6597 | -0.05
